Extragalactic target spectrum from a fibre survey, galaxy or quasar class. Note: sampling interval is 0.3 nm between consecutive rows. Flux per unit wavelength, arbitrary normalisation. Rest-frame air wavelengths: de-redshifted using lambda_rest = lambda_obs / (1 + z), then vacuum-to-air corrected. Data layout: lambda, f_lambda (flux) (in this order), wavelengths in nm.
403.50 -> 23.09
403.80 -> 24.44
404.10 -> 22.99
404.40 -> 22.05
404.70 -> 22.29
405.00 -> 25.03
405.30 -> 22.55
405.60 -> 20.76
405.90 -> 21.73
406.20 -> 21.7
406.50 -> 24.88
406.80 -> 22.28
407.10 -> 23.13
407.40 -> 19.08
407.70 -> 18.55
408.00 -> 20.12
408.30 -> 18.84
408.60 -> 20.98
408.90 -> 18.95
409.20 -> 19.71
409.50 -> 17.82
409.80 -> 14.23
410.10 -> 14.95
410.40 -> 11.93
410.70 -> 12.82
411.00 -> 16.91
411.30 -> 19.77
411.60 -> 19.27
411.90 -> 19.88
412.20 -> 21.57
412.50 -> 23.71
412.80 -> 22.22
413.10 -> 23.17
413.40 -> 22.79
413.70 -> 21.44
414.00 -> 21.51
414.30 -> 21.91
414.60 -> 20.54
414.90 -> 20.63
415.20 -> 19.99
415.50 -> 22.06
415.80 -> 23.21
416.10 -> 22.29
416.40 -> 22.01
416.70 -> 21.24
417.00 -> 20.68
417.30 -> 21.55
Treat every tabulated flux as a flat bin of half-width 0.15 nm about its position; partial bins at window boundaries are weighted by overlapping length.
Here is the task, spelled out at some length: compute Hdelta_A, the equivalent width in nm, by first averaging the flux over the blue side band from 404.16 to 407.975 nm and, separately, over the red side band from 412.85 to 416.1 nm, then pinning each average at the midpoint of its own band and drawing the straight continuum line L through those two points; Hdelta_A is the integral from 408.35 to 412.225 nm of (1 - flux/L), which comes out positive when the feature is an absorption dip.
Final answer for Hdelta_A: 0.77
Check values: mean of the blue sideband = 22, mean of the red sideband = 21.8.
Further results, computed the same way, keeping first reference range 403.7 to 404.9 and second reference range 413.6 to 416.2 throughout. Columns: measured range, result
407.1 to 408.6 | 0.18 nm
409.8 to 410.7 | 0.35 nm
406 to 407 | -0.01 nm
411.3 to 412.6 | 0.06 nm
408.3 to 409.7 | 0.20 nm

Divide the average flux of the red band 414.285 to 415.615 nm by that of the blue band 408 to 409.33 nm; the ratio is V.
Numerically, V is 1.1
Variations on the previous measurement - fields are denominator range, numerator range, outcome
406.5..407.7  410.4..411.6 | 0.76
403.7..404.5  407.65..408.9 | 0.85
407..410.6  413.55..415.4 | 1.17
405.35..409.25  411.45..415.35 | 1.03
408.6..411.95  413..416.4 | 1.28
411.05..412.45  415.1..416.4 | 1.09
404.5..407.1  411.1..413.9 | 0.95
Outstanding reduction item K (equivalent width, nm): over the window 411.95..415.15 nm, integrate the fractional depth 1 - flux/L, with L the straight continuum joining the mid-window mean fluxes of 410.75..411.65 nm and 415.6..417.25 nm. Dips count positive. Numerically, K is -0.352 nm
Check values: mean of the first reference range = 17.9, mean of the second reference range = 21.9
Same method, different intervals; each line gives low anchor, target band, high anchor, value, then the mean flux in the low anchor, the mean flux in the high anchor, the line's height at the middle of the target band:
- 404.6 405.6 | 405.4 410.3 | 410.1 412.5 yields 0.21 nm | 23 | 17.7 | 20.6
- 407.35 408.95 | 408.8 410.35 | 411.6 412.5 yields 0.25 nm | 19.5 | 21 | 20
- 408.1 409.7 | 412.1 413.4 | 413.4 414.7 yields -0.11 nm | 19.1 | 21.5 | 20.9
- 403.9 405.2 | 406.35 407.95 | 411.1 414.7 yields 0.08 nm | 23.1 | 21.4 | 22.6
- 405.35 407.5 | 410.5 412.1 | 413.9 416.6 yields 0.30 nm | 22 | 21.6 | 21.8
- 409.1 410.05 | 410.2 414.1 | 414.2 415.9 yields -0.13 nm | 16.9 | 21.3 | 19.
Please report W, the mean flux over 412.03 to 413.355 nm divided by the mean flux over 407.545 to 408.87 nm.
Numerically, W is 1.16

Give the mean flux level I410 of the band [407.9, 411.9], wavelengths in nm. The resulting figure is 17.5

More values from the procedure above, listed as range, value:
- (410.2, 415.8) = 20.2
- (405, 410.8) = 19.4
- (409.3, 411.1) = 14.9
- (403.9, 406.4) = 22.5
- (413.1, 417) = 21.7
